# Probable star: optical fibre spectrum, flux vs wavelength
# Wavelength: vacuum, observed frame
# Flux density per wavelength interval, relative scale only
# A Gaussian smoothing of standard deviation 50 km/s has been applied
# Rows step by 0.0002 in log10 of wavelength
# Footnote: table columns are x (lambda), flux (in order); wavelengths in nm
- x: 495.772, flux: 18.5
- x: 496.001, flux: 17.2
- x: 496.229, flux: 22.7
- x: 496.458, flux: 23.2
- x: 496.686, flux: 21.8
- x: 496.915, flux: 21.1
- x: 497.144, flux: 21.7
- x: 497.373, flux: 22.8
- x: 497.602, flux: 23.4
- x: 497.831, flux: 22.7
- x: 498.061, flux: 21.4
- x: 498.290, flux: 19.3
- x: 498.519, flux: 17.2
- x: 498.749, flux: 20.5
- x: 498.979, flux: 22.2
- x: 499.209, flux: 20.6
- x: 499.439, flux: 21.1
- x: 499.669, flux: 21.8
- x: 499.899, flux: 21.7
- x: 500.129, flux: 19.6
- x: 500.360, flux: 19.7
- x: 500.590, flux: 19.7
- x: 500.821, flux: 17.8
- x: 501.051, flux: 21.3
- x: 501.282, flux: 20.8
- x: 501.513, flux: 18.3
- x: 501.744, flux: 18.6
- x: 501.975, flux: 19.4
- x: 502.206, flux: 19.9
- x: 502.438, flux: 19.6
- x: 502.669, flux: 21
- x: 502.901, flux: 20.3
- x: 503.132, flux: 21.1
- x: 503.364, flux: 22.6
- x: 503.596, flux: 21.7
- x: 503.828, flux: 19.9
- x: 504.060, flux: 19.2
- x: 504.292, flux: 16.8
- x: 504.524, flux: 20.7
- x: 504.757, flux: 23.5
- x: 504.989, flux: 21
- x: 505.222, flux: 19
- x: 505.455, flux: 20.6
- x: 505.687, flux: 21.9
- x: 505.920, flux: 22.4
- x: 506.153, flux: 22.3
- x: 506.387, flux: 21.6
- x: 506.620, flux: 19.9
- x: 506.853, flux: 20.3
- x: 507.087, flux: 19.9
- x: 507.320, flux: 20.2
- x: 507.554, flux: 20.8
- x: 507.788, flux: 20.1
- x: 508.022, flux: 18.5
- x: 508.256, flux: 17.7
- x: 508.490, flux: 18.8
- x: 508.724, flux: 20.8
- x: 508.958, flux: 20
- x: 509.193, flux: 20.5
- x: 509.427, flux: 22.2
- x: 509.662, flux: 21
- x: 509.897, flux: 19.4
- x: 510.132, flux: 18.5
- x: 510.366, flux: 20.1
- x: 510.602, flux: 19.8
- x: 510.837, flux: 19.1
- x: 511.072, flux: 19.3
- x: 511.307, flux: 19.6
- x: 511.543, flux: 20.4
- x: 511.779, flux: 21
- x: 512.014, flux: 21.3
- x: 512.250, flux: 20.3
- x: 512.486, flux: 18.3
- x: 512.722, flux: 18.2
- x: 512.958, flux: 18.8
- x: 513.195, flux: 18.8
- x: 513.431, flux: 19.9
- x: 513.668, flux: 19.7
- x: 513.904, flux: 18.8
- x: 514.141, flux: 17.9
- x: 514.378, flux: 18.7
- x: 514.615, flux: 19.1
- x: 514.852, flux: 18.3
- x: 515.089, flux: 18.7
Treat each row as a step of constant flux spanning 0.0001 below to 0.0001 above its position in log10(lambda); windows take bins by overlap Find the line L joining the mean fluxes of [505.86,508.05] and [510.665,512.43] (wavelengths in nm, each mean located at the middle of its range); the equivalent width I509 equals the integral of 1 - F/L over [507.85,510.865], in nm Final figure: 0.09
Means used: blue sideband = 20.6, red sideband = 20.1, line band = 19.7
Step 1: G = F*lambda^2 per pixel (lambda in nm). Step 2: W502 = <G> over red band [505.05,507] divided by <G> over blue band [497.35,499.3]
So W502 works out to 1.0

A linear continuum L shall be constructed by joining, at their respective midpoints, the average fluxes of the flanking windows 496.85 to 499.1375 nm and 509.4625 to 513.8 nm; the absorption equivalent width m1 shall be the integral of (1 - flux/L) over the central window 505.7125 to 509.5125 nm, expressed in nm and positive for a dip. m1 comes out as -0.05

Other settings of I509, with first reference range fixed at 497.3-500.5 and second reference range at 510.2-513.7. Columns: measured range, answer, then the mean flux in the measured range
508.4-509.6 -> -0.04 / 20.5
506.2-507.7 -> -0.03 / 20.5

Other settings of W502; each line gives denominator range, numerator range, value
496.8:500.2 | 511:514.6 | 0.97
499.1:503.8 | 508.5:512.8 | 1.02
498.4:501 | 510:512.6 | 1.03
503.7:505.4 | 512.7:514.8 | 0.98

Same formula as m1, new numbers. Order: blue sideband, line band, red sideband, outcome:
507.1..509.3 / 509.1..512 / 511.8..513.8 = -0.08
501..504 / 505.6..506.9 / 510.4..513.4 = -0.09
